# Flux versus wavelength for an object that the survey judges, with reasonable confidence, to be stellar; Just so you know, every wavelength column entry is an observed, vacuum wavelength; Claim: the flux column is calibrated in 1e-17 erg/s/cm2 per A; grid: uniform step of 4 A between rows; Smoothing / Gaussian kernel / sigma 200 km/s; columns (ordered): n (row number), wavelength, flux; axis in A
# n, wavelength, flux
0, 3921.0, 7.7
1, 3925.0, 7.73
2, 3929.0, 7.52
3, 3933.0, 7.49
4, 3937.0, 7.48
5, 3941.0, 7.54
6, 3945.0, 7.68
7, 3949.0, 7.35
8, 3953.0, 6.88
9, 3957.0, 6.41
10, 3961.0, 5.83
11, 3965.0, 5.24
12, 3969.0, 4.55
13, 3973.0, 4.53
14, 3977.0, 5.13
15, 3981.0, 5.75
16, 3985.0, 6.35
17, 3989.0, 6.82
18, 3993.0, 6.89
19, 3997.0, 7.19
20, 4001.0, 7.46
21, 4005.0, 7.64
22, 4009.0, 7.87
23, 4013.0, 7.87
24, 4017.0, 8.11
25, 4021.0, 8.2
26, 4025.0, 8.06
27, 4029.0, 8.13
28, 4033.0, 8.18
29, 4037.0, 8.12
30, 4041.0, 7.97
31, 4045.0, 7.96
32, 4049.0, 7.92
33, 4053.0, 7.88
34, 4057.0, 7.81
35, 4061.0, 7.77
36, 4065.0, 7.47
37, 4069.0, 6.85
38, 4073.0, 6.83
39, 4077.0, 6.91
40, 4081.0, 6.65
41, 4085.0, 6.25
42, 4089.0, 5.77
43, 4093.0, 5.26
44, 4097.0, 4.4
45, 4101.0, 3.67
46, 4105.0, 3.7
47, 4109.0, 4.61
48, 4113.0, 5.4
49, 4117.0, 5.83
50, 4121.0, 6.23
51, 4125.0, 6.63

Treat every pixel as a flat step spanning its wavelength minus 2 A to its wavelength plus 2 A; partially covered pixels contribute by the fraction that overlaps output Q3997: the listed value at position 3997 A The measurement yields 7.19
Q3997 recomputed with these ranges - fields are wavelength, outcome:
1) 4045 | 7.96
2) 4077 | 6.91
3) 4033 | 8.18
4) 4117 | 5.83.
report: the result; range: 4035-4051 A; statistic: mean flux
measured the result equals 7.99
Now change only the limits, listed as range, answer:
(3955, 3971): 5.51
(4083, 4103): 5.07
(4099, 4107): 3.69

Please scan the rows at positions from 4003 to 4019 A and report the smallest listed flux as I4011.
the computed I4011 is 7.64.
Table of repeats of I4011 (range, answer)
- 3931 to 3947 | 7.48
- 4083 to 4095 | 5.26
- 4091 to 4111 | 3.67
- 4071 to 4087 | 6.25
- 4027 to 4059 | 7.81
